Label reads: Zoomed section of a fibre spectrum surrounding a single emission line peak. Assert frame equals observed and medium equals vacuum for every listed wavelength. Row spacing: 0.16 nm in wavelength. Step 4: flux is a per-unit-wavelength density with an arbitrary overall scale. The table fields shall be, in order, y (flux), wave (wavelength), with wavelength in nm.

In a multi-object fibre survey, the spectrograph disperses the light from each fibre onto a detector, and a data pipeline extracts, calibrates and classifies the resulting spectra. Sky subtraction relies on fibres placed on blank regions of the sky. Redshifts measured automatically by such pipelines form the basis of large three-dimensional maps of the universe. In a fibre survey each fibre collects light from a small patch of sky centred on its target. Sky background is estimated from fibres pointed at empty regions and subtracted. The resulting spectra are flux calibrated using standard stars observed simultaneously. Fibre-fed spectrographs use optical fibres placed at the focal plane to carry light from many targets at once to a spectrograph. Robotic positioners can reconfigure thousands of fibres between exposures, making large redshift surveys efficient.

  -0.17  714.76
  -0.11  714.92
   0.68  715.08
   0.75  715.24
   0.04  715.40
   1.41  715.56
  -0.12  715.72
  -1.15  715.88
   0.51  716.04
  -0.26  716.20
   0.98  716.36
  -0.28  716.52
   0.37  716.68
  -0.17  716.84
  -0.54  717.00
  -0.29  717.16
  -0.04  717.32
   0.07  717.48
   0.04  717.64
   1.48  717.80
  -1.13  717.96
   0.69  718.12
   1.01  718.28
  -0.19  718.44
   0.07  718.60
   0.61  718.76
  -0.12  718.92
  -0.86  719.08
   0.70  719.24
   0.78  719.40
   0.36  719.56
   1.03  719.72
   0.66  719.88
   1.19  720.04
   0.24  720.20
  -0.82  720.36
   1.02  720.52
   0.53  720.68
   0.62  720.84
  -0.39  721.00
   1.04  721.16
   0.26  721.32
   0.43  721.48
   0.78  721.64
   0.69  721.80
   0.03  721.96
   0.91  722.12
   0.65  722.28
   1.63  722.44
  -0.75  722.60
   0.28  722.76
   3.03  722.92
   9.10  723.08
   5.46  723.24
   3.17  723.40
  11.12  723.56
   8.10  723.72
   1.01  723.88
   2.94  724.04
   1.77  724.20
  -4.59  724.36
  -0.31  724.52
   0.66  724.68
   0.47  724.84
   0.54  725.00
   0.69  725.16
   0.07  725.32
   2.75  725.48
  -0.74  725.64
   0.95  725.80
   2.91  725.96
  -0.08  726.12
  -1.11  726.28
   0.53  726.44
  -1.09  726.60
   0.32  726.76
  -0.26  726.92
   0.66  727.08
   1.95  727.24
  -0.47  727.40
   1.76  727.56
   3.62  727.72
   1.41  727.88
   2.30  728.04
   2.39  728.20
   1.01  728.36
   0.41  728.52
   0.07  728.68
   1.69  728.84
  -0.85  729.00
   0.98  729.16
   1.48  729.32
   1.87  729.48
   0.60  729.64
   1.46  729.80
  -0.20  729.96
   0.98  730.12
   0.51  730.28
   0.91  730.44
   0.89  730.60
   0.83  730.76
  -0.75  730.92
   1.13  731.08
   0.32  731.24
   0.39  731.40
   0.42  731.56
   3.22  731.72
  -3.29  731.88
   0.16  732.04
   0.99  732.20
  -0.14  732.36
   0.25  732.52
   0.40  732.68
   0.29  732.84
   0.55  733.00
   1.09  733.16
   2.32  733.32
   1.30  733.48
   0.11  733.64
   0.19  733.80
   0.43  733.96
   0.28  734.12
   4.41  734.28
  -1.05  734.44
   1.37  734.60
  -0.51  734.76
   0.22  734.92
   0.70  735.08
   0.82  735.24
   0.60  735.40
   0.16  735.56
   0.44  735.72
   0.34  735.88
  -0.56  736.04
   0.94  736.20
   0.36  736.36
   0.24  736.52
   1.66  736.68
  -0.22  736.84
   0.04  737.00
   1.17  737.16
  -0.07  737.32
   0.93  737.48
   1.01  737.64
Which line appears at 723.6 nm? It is [O II]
